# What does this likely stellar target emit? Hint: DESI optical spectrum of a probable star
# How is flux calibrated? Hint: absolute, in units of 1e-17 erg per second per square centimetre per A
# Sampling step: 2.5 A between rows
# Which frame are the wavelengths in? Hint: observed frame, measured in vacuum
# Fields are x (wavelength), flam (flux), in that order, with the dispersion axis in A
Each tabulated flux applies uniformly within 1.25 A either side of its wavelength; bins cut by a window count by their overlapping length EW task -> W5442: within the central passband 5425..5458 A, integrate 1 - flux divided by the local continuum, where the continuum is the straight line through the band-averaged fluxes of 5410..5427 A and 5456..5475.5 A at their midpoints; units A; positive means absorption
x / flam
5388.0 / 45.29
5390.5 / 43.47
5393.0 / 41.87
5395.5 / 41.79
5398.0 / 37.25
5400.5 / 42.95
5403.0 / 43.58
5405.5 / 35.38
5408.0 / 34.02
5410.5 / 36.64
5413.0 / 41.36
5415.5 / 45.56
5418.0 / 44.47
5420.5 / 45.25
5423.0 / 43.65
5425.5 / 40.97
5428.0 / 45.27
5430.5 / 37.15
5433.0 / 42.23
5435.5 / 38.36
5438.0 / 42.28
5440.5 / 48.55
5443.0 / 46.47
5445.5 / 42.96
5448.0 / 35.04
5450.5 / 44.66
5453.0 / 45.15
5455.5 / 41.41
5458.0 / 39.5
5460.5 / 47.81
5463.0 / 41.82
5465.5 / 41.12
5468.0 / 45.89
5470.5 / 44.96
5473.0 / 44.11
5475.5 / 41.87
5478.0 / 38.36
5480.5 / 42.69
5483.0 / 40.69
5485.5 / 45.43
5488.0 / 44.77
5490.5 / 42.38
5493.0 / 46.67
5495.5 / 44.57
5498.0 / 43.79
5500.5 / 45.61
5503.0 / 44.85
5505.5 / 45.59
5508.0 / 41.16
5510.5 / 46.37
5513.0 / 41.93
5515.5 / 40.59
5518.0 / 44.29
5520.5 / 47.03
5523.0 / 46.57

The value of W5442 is 0.65 A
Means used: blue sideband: 42.9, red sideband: 43.4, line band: 42.3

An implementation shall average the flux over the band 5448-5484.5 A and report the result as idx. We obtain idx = 42.6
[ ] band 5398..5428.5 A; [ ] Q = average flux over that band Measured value 41.3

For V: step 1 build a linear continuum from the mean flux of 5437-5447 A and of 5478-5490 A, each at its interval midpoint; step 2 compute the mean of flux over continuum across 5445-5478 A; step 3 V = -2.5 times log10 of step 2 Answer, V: 0.03 mag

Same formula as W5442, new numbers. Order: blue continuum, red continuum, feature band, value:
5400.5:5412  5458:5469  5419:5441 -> -1.14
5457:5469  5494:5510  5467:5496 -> 0.21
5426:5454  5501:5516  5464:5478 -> -0.02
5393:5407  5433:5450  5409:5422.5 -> -0.49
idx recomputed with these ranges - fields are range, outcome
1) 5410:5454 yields 42.6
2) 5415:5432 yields 43.1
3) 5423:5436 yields 41.2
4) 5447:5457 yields 41.7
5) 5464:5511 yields 43.7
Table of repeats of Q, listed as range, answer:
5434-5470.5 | 43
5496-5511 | 44.5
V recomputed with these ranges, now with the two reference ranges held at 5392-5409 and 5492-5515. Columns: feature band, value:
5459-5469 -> -0.037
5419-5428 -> -0.076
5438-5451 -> -0.044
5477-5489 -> 0.025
